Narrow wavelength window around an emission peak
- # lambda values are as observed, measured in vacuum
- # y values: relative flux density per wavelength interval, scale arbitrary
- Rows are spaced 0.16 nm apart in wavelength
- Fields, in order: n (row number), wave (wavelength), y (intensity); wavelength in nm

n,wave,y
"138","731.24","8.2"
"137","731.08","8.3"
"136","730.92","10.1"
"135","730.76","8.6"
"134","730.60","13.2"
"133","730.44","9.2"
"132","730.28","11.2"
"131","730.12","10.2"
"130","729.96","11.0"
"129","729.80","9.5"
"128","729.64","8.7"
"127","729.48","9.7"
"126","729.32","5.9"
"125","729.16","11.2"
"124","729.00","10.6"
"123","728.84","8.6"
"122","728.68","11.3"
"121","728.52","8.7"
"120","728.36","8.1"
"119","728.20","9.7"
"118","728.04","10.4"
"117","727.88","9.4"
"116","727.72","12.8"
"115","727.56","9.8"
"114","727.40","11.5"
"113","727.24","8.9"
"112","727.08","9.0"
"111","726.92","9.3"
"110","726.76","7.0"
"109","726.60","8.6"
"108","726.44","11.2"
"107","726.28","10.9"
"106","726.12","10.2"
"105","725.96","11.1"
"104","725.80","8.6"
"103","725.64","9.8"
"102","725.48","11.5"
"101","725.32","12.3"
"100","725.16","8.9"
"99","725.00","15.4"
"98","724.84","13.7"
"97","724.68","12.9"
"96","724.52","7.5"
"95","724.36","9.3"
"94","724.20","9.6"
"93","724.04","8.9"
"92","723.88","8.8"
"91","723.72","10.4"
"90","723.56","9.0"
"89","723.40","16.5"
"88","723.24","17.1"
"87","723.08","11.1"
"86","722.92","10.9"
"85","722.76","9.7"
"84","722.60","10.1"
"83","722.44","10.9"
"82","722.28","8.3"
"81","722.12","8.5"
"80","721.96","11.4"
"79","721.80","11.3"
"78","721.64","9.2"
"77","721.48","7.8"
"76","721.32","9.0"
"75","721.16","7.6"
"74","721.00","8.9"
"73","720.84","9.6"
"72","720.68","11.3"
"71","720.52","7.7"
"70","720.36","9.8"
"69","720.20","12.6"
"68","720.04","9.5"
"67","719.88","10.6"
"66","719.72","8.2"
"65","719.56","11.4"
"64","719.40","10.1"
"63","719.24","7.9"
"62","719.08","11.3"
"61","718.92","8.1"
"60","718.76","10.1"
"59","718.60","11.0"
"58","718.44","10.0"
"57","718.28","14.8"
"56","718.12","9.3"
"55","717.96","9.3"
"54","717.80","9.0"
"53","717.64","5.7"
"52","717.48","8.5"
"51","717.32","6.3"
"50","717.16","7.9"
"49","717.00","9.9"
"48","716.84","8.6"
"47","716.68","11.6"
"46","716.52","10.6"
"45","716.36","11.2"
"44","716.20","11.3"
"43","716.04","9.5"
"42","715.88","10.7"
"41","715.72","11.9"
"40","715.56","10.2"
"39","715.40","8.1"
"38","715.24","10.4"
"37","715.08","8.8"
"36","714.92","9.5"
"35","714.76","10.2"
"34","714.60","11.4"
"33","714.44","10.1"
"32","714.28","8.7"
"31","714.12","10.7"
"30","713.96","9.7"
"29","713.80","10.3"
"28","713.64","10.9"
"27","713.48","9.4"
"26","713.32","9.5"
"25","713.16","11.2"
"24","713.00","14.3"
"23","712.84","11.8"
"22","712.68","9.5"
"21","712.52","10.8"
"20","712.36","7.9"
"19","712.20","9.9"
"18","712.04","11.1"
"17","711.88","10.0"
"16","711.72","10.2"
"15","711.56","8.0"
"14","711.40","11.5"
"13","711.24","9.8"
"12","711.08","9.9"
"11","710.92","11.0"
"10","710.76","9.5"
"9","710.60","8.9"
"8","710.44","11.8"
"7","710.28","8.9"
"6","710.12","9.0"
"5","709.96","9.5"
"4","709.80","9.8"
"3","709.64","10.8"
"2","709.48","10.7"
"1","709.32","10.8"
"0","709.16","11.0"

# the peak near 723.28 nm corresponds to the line [S II]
